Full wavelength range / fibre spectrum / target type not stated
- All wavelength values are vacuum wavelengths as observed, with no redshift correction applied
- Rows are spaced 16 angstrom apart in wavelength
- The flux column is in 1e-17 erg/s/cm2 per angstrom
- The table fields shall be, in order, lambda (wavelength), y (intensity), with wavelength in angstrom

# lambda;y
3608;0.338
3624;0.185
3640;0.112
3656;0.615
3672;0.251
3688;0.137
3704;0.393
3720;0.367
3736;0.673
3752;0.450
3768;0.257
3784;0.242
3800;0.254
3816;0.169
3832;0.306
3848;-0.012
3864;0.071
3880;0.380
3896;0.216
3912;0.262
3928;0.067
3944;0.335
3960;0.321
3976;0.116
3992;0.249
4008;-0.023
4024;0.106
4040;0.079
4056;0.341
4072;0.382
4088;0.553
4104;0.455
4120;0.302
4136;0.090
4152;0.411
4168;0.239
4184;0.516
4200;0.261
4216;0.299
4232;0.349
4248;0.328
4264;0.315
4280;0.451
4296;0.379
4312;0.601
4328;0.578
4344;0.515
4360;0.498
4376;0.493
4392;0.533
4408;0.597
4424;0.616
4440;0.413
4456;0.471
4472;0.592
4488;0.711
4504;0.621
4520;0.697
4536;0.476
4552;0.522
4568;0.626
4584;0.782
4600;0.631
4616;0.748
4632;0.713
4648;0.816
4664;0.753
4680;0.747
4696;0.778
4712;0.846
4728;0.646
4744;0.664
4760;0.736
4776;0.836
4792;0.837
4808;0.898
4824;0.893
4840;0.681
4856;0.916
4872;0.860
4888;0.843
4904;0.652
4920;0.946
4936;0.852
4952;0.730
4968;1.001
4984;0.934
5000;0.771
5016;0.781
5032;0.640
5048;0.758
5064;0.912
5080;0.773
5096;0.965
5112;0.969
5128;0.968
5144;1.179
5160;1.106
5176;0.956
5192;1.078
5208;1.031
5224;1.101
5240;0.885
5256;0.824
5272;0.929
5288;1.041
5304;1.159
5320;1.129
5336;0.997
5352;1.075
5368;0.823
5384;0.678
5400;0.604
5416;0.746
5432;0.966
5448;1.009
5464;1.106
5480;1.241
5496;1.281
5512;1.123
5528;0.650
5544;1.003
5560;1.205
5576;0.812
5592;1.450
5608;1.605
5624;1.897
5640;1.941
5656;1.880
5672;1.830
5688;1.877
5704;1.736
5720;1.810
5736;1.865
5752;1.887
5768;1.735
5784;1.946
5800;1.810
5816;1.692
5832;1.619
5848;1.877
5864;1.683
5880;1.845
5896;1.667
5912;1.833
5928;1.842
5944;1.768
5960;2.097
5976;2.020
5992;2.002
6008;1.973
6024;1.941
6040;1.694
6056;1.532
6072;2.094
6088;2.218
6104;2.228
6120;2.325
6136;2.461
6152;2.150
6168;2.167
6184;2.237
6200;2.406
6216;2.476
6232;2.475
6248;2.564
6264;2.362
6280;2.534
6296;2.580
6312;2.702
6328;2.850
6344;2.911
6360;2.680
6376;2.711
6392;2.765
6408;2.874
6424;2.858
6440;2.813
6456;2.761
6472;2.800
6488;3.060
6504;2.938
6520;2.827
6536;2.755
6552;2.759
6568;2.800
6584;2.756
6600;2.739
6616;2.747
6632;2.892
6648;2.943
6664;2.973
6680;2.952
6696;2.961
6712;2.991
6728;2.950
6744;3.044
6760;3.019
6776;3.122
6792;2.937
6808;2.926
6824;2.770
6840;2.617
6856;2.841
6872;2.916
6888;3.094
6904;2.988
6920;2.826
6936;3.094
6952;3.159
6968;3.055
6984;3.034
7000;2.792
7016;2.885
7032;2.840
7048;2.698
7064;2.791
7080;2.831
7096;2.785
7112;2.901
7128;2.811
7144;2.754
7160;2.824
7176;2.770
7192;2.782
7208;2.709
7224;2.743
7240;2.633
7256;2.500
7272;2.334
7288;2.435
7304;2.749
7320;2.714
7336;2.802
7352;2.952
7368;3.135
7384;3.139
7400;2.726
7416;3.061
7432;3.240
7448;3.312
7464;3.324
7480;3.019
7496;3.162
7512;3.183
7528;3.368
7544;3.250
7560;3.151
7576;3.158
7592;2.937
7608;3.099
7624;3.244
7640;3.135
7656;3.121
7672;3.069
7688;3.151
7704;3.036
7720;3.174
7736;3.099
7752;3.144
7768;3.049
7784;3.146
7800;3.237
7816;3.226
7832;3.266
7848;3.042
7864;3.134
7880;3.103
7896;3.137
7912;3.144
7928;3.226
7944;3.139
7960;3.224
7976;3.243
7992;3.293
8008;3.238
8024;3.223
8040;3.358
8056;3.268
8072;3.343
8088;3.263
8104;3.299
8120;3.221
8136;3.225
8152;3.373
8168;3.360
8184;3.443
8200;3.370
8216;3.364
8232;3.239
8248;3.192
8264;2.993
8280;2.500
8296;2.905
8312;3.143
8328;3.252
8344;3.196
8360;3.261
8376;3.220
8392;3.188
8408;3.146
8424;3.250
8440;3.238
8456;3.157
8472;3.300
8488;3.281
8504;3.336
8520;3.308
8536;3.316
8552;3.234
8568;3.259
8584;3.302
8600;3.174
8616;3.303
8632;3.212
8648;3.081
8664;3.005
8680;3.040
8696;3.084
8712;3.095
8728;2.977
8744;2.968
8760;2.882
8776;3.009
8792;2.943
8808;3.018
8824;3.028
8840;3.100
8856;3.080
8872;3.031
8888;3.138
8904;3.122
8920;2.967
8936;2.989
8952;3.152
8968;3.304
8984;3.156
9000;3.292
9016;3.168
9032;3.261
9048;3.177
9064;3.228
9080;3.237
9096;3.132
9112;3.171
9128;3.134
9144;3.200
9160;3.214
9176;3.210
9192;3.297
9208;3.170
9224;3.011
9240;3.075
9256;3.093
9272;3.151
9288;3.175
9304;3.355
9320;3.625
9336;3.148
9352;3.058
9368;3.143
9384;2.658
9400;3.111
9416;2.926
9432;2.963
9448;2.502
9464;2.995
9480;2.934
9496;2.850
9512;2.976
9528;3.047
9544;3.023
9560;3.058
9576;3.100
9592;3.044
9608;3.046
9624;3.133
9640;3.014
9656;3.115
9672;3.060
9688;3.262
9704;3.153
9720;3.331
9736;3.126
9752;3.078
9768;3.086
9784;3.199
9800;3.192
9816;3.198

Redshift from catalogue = 0.405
